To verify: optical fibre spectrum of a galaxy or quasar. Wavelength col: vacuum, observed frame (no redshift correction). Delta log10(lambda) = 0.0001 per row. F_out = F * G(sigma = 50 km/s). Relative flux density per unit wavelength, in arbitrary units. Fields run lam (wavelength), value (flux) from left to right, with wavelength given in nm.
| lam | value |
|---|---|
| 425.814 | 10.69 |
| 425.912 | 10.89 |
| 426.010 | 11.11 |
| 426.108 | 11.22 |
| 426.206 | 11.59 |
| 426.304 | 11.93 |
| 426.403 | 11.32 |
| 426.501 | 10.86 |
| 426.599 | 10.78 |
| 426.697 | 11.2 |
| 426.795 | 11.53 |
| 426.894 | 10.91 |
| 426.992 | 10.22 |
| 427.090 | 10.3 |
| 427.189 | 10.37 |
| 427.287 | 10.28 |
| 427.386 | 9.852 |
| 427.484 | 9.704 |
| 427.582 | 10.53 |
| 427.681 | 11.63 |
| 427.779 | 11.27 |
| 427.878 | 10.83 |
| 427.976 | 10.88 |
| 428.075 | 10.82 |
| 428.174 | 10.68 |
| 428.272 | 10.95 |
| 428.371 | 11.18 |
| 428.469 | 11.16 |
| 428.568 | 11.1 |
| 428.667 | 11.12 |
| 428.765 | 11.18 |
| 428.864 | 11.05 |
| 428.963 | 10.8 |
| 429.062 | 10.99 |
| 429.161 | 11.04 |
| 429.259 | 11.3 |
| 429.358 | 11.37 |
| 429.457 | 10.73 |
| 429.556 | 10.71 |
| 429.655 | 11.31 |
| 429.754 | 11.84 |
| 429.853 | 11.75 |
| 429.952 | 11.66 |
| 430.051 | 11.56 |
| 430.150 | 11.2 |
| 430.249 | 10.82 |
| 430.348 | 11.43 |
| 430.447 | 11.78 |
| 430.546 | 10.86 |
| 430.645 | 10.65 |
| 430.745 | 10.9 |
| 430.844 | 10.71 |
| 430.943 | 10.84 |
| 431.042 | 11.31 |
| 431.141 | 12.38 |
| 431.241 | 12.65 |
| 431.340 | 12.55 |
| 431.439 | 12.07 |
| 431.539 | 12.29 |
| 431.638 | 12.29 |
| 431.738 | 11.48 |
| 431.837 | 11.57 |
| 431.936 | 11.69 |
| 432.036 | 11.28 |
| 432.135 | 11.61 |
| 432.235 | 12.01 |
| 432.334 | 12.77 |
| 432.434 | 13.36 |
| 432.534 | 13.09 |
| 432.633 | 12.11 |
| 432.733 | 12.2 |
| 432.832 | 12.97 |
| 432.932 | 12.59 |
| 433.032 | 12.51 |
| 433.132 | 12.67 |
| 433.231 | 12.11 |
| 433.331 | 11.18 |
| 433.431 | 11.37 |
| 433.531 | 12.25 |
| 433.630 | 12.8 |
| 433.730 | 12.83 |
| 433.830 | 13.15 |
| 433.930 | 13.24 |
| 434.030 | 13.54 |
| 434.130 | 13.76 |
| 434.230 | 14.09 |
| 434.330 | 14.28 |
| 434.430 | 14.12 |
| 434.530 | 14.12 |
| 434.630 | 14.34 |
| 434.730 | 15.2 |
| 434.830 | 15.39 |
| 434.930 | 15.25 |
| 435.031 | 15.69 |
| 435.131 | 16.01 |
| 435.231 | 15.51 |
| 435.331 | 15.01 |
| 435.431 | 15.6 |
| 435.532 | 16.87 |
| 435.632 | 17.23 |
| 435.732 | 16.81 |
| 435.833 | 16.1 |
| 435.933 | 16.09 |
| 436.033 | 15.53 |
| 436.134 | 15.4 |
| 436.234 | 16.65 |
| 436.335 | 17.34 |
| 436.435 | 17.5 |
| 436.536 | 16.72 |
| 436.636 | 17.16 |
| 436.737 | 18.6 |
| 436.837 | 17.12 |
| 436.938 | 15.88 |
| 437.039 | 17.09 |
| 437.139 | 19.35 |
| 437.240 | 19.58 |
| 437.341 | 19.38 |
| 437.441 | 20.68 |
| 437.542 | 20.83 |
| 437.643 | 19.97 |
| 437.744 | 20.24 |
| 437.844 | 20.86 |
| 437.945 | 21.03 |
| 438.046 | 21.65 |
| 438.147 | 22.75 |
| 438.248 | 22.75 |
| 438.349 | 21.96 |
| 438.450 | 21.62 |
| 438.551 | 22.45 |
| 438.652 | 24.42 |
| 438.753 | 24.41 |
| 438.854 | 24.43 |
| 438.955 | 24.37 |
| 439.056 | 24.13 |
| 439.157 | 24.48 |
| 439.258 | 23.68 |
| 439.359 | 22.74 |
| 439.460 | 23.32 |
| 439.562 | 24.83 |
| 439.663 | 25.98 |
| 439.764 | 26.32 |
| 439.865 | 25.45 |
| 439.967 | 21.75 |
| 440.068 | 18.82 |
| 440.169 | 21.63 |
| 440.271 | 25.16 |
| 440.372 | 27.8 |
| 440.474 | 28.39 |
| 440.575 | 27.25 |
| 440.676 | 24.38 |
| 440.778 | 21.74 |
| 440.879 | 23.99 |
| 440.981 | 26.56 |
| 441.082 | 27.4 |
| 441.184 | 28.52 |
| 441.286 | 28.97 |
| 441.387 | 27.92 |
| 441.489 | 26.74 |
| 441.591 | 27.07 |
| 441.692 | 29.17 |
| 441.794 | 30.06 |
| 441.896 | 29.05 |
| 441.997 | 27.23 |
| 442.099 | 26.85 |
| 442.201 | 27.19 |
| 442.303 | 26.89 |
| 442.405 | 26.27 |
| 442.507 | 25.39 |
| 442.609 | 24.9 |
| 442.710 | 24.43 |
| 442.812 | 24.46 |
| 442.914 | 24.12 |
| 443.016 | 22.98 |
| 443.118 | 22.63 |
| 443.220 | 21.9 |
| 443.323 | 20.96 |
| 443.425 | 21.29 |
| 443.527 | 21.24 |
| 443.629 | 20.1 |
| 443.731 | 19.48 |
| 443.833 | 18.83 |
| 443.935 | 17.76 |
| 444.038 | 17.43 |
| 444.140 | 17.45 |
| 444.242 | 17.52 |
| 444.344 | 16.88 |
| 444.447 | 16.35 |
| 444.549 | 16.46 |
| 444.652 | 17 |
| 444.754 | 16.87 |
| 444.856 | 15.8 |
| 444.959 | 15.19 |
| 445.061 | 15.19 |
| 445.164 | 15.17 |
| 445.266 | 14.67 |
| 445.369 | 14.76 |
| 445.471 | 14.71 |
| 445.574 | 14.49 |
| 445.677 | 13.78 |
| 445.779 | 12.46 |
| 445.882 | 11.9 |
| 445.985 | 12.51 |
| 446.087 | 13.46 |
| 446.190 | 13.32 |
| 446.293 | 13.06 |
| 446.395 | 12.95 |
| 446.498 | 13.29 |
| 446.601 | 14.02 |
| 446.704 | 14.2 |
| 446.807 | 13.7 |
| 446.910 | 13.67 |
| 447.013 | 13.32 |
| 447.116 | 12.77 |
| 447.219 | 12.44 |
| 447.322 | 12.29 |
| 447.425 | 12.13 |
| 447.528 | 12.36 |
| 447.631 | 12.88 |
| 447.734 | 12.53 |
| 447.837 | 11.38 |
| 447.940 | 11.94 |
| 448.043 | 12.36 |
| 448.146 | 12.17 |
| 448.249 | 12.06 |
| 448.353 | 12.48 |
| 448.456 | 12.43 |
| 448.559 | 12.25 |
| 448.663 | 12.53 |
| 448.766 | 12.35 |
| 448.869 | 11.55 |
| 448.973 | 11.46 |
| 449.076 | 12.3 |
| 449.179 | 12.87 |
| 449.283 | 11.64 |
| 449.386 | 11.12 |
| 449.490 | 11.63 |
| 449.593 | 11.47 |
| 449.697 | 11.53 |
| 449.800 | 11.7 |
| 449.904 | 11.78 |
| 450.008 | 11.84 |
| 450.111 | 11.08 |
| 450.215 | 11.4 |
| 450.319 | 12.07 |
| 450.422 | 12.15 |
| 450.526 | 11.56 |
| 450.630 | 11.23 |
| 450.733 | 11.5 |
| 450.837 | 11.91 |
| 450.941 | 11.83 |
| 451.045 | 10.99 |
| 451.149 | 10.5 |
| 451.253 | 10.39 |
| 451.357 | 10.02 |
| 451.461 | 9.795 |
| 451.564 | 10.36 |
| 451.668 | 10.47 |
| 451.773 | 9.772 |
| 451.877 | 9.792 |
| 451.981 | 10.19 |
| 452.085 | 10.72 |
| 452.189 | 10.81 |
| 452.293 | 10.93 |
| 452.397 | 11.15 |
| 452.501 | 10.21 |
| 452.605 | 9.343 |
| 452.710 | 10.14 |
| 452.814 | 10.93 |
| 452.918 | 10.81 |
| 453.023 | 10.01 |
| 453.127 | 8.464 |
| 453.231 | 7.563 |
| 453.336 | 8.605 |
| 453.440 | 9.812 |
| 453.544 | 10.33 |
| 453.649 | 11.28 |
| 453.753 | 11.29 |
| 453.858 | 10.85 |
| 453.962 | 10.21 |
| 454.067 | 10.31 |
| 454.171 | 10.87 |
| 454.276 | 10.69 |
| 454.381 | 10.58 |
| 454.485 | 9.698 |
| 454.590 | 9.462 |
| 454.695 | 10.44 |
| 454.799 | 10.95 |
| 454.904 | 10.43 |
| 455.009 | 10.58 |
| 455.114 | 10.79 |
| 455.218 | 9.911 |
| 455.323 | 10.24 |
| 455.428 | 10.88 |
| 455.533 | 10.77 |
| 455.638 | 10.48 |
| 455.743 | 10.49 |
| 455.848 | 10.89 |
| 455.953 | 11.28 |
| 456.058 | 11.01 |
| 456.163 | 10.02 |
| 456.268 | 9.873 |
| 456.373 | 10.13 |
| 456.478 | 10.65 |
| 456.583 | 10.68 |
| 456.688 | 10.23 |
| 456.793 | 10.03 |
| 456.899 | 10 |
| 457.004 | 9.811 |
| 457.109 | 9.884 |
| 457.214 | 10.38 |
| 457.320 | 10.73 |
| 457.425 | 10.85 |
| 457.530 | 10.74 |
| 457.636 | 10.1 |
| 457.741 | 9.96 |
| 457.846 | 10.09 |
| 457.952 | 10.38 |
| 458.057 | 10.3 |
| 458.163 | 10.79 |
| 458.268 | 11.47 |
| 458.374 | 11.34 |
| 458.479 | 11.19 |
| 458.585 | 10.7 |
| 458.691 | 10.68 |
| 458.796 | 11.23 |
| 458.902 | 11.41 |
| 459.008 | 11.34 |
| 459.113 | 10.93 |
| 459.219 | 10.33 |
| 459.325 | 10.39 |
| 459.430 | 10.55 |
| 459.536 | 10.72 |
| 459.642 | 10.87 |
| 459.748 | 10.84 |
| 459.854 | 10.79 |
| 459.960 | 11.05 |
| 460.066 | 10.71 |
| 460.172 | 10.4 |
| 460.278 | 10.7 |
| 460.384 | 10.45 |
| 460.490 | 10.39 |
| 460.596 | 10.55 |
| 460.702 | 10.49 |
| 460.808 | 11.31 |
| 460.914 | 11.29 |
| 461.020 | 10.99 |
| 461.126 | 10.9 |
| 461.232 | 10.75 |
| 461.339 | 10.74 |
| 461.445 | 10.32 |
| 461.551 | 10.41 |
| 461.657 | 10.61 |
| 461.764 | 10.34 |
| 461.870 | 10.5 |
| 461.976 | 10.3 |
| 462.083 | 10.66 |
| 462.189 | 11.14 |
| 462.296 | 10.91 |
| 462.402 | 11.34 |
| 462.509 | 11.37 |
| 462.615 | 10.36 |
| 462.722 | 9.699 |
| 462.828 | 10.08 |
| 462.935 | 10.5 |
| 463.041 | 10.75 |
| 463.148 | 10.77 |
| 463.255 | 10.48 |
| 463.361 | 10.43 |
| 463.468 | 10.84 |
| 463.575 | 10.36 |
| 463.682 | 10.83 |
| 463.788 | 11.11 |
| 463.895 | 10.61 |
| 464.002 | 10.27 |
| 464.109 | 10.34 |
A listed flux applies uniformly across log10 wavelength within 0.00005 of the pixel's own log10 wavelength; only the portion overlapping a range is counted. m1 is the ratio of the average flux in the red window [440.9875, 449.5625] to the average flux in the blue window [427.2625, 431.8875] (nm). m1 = 1.56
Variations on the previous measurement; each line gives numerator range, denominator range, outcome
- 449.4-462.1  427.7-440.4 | 0.68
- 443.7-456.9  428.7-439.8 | 0.77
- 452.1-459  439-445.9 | 0.47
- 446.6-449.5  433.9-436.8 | 0.79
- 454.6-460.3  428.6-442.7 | 0.60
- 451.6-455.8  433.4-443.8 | 0.49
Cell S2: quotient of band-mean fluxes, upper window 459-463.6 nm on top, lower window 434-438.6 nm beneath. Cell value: 0.61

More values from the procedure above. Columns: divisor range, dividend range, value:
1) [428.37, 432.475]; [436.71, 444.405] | 2.02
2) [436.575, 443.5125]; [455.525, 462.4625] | 0.45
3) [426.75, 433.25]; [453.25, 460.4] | 0.92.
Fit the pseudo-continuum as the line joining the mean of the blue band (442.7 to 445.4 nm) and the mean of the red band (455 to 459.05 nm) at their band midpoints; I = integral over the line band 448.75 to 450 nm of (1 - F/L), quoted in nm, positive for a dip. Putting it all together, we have 0.29 nm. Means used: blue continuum 18.7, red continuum 10.6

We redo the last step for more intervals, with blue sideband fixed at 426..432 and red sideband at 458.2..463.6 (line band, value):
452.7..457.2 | 0.22 nm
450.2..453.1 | 0.04 nm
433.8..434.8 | -0.26 nm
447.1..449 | -0.23 nm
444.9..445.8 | -0.30 nm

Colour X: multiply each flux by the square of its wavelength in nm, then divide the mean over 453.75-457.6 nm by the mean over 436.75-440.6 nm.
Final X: 0.50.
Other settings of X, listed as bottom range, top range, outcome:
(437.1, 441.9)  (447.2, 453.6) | 0.49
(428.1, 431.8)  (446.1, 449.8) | 1.19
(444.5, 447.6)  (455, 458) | 0.78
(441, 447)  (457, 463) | 0.58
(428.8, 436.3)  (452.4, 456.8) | 0.88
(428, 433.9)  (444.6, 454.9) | 1.10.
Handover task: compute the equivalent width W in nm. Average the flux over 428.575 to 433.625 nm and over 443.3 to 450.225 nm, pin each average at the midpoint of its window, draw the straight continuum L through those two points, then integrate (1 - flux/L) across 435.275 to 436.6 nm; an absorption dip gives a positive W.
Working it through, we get -0.42 nm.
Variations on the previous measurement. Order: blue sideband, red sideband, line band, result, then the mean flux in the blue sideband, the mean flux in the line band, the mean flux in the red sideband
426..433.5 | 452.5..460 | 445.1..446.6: -0.390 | 11.4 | 13.6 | 10.4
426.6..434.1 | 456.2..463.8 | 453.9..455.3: 0.054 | 11.5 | 10.4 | 10.6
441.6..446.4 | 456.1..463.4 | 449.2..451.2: 0.559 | 19.5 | 11.5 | 10.6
